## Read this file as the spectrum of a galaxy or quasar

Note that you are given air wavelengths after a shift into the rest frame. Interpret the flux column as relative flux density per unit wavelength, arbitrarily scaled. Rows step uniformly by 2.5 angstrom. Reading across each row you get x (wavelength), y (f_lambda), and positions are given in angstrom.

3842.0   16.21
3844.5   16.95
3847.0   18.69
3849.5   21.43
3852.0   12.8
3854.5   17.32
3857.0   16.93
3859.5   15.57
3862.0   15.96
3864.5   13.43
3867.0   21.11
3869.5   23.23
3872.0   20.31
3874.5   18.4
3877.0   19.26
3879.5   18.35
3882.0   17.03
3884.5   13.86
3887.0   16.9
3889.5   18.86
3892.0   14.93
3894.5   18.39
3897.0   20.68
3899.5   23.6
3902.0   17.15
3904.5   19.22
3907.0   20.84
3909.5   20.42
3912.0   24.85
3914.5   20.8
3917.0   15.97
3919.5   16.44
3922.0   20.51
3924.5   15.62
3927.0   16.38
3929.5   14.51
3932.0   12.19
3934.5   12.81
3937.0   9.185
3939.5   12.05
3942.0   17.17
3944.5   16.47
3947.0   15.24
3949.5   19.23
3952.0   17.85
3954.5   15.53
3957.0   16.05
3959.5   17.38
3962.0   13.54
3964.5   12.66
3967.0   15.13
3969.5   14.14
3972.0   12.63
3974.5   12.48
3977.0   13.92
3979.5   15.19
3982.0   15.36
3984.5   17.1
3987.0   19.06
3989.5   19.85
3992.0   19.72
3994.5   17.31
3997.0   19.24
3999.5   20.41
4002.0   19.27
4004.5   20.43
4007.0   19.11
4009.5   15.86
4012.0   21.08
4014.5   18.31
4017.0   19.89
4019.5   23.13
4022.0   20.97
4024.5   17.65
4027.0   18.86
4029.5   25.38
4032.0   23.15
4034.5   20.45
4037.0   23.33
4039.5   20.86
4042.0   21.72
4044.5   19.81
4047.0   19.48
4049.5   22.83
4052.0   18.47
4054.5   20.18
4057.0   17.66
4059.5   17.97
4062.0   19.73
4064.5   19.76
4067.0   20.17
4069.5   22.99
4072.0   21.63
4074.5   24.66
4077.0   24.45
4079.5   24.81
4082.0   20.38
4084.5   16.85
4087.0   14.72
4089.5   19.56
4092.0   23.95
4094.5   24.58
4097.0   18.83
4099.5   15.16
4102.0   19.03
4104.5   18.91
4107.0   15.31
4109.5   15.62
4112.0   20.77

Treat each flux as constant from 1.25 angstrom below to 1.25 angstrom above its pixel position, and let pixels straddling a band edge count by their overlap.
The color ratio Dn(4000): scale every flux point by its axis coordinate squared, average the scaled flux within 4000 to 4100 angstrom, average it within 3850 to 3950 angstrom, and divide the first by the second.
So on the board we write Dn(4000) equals 1.27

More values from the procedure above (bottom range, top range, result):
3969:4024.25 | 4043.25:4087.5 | 1.18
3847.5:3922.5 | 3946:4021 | 0.98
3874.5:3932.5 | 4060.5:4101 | 1.24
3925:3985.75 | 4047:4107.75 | 1.45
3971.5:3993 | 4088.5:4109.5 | 1.25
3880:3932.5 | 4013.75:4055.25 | 1.23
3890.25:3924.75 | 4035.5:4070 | 1.13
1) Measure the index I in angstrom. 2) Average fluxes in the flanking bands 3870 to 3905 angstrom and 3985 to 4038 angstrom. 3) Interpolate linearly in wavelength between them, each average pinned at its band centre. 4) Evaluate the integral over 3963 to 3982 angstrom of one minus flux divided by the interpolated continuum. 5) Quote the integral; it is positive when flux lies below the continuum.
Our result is 5.6 angstrom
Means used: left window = 18.4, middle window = 13.8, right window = 20.1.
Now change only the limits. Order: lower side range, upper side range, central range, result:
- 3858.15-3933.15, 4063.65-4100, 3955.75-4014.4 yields 8.1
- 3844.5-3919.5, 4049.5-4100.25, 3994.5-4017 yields 0.7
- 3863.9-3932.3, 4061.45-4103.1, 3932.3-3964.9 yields 7.0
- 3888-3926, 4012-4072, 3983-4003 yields 1.1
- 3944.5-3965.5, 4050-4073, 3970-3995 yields 1.3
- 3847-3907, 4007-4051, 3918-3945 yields 6.0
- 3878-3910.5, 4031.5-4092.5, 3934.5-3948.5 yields 3.7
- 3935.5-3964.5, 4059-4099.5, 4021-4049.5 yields -3.3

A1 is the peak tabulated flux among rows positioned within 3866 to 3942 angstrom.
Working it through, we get 24.85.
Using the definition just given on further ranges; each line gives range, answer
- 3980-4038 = 25.38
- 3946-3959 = 19.23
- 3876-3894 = 19.26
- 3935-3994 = 19.85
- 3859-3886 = 23.23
